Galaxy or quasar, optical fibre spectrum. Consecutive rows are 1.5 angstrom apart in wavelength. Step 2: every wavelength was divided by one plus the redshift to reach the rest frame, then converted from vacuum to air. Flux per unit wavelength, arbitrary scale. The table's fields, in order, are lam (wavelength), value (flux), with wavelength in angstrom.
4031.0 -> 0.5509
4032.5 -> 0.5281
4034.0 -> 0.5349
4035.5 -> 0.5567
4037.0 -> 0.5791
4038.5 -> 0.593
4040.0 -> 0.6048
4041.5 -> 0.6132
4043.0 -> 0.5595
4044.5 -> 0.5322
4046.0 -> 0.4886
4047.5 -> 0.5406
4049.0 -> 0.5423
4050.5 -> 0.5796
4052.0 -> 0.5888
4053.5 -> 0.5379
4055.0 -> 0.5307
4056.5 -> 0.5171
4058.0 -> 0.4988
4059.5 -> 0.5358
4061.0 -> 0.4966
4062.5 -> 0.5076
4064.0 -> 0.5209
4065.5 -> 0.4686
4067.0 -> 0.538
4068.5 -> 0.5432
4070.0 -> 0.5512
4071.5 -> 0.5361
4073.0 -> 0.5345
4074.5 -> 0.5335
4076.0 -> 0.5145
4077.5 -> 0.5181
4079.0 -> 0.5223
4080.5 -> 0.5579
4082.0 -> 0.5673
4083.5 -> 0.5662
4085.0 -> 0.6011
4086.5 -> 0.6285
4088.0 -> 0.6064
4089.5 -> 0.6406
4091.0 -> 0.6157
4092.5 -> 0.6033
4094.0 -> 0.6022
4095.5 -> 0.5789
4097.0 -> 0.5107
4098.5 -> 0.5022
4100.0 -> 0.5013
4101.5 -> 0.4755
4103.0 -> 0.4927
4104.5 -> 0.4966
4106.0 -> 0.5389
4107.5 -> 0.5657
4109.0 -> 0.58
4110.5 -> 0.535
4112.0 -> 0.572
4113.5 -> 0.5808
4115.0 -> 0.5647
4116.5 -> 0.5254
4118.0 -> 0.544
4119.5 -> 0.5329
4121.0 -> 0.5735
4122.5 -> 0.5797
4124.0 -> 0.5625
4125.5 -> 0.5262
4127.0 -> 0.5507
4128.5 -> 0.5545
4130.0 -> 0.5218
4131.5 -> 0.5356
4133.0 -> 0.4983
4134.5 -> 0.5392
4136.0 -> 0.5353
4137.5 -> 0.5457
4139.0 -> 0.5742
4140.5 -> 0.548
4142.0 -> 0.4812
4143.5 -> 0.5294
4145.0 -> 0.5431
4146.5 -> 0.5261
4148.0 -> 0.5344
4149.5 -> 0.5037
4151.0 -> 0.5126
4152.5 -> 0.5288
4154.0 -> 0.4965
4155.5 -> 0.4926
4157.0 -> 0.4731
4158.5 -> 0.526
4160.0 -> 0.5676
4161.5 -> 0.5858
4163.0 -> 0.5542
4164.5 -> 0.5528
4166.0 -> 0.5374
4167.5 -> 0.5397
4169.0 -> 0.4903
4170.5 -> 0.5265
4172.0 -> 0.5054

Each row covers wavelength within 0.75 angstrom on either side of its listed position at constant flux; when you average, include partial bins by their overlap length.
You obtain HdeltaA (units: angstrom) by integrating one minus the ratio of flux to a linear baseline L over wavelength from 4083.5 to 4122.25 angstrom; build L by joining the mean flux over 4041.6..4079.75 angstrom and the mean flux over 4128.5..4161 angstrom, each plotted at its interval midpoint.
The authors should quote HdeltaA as -2.3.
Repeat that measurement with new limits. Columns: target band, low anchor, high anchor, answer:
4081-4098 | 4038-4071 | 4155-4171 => -1.7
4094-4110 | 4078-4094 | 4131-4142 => 1.3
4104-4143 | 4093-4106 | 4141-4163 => -1.7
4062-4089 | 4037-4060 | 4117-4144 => 0.1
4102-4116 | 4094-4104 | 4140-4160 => -0.8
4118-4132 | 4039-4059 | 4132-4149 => -0.4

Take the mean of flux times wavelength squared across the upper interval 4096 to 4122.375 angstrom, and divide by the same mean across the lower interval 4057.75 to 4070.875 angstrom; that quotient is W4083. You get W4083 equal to 1.1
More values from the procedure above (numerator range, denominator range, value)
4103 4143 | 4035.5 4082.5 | 1.04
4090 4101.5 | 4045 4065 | 1.07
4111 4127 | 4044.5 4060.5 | 1.07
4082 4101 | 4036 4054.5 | 1.05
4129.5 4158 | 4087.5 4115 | 0.96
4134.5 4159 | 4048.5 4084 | 1.02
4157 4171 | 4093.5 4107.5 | 1.06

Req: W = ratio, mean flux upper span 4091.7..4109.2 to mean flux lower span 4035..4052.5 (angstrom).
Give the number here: 0.95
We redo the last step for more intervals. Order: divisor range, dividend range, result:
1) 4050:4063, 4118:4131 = 1.03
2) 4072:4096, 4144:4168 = 0.92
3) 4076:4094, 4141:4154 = 0.89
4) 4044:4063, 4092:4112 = 1.01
